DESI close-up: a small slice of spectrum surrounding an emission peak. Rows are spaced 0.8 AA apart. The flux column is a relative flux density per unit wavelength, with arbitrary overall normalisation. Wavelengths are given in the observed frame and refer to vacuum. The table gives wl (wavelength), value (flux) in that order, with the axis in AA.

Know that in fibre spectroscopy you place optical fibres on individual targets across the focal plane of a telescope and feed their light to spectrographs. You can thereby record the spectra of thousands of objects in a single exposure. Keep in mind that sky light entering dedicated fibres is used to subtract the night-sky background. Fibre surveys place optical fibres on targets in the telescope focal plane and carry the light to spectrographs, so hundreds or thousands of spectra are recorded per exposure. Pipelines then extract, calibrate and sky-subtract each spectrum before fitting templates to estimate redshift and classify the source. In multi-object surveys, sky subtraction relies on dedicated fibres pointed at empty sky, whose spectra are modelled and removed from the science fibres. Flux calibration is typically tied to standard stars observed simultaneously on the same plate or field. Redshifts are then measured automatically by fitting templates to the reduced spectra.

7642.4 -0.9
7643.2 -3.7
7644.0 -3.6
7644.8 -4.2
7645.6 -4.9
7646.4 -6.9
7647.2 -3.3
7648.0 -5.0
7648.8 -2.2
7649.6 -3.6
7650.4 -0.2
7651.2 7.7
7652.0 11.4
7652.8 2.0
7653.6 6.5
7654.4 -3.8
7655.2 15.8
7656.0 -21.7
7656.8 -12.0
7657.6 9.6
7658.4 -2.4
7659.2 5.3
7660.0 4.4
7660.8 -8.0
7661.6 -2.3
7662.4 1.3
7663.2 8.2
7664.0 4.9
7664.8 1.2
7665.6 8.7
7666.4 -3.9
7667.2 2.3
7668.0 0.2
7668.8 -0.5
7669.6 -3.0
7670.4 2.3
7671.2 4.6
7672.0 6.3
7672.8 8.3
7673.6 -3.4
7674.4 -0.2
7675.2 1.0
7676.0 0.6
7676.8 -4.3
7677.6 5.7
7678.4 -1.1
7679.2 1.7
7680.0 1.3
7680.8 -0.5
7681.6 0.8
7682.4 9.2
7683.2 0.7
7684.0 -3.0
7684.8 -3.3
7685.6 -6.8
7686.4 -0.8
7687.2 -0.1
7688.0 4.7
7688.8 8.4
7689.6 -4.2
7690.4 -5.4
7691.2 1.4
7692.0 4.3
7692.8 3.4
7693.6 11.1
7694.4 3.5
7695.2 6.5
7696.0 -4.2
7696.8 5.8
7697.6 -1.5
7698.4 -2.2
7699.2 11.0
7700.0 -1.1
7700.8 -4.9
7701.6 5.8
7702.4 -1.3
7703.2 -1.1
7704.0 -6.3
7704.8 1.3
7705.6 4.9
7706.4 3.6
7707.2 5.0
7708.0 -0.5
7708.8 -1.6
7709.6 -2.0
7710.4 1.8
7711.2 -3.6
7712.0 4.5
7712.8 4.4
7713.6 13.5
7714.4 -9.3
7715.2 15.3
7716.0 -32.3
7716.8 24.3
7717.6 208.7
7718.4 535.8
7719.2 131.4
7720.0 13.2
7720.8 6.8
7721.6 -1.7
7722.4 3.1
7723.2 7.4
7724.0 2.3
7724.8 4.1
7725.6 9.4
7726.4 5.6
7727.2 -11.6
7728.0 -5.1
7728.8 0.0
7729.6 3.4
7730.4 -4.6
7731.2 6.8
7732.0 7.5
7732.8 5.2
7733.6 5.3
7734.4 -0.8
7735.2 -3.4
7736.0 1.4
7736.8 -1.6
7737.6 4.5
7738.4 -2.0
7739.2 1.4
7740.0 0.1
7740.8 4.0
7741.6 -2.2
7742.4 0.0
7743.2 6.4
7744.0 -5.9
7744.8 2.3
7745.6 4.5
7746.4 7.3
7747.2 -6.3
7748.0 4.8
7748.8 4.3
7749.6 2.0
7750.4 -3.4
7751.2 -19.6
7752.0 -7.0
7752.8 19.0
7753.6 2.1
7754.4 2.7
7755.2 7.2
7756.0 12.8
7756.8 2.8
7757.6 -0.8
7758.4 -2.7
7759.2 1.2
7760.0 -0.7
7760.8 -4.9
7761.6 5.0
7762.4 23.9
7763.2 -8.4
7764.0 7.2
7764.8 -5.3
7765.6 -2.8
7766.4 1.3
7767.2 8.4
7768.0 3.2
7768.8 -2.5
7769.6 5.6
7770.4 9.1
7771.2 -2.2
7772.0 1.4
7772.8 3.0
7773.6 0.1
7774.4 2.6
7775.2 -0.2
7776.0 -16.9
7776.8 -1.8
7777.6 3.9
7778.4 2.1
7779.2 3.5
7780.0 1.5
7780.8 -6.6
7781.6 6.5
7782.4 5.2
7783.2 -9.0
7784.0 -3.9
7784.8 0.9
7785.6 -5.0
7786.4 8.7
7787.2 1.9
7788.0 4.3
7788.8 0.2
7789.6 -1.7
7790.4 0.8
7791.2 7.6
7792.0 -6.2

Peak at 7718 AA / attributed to [O III] 5007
